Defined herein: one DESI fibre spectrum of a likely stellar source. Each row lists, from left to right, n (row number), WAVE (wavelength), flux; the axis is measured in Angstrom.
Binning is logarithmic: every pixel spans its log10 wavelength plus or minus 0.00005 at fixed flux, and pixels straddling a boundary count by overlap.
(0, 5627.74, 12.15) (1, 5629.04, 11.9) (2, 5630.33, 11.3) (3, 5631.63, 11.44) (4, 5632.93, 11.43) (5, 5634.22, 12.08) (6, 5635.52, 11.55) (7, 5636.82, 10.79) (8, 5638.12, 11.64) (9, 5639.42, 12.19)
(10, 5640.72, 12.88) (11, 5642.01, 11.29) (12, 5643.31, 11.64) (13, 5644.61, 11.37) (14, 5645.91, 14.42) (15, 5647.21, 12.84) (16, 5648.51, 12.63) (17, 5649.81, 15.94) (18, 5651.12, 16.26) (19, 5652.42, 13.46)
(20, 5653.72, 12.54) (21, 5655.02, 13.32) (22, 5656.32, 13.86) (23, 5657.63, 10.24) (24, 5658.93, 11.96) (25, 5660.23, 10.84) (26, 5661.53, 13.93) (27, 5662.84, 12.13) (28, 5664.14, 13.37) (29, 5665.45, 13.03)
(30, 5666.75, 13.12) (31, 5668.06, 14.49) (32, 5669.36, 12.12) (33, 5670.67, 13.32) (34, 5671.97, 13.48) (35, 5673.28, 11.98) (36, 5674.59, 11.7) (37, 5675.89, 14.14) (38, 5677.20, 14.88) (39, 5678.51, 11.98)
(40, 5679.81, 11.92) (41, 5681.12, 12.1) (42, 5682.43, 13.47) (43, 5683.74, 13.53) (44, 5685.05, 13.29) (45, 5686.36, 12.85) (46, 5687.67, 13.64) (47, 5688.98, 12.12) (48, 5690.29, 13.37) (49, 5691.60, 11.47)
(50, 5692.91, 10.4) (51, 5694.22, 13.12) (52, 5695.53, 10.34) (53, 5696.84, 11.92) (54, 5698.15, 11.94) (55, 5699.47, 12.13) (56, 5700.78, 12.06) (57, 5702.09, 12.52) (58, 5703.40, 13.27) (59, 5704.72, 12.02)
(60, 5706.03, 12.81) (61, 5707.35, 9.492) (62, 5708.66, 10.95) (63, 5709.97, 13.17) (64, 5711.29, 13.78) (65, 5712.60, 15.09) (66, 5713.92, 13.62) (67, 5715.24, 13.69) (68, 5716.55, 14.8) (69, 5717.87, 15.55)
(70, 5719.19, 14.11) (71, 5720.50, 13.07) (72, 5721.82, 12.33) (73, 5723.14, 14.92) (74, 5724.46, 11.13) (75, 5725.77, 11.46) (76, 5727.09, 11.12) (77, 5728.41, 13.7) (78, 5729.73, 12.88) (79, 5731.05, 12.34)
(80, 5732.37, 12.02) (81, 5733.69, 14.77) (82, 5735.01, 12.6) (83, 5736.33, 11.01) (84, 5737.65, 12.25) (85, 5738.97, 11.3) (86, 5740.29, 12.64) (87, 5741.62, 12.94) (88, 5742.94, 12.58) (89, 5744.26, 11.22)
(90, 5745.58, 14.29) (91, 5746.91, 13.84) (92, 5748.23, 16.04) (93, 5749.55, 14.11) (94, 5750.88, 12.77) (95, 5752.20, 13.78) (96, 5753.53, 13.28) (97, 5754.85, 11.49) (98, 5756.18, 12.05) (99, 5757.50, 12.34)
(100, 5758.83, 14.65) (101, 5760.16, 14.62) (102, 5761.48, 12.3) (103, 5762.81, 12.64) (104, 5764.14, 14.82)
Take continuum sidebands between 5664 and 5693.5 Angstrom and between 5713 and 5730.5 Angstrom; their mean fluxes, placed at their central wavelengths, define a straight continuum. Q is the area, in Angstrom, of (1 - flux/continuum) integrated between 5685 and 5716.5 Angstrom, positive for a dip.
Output 1.4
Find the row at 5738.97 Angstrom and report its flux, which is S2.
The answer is 11.3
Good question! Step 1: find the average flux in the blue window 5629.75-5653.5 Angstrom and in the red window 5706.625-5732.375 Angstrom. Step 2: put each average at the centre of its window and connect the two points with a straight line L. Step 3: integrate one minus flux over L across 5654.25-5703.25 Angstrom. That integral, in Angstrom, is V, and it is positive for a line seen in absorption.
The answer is 0.5 Angstrom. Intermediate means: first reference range 12.5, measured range 12.6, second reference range 13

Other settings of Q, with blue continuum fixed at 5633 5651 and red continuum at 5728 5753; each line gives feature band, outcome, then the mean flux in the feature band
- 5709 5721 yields -1.09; 14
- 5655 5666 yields 0.10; 12.5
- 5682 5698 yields 0.38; 12.4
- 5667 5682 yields -0.33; 12.9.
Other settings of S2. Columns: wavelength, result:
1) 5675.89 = 14.14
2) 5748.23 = 16.04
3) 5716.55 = 14.8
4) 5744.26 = 11.22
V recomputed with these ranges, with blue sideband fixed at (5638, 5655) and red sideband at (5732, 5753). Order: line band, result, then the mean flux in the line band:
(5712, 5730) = -0.5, 13.4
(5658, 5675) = 0.5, 12.7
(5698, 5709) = 0.9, 11.9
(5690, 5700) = 1.0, 11.8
